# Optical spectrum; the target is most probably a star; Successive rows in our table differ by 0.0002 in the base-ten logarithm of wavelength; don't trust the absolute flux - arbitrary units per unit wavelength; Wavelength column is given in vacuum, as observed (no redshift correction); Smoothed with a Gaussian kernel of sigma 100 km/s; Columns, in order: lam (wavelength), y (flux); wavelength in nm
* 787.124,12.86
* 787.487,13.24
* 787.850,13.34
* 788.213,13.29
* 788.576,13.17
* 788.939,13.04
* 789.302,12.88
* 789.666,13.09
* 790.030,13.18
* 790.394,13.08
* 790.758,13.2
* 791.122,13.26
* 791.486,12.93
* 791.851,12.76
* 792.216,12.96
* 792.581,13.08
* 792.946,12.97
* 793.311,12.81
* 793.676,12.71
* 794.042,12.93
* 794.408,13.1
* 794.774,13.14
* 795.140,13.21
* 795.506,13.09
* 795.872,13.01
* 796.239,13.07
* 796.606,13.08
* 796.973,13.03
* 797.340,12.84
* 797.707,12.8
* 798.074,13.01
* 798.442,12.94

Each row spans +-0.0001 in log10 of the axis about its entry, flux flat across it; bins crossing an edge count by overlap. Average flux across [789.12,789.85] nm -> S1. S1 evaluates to 13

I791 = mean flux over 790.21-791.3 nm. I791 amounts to 13.2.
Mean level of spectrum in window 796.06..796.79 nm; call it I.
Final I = 13.1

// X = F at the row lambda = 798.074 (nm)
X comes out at 13.01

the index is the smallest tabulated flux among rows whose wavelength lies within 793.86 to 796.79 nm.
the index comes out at 12.93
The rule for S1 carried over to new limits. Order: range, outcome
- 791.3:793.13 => 12.9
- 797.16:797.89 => 12.8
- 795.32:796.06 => 13.1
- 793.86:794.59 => 13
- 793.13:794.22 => 12.8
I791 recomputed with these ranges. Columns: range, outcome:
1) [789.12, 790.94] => 13.1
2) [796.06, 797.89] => 13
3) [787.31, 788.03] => 13.3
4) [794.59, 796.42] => 13.1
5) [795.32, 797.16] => 13.1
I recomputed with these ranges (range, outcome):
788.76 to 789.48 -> 13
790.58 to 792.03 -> 13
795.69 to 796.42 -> 13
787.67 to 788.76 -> 13.3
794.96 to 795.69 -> 13.2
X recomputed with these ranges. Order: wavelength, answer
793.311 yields 12.81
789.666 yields 13.09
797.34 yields 12.84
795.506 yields 13.09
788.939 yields 13.04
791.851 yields 12.76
